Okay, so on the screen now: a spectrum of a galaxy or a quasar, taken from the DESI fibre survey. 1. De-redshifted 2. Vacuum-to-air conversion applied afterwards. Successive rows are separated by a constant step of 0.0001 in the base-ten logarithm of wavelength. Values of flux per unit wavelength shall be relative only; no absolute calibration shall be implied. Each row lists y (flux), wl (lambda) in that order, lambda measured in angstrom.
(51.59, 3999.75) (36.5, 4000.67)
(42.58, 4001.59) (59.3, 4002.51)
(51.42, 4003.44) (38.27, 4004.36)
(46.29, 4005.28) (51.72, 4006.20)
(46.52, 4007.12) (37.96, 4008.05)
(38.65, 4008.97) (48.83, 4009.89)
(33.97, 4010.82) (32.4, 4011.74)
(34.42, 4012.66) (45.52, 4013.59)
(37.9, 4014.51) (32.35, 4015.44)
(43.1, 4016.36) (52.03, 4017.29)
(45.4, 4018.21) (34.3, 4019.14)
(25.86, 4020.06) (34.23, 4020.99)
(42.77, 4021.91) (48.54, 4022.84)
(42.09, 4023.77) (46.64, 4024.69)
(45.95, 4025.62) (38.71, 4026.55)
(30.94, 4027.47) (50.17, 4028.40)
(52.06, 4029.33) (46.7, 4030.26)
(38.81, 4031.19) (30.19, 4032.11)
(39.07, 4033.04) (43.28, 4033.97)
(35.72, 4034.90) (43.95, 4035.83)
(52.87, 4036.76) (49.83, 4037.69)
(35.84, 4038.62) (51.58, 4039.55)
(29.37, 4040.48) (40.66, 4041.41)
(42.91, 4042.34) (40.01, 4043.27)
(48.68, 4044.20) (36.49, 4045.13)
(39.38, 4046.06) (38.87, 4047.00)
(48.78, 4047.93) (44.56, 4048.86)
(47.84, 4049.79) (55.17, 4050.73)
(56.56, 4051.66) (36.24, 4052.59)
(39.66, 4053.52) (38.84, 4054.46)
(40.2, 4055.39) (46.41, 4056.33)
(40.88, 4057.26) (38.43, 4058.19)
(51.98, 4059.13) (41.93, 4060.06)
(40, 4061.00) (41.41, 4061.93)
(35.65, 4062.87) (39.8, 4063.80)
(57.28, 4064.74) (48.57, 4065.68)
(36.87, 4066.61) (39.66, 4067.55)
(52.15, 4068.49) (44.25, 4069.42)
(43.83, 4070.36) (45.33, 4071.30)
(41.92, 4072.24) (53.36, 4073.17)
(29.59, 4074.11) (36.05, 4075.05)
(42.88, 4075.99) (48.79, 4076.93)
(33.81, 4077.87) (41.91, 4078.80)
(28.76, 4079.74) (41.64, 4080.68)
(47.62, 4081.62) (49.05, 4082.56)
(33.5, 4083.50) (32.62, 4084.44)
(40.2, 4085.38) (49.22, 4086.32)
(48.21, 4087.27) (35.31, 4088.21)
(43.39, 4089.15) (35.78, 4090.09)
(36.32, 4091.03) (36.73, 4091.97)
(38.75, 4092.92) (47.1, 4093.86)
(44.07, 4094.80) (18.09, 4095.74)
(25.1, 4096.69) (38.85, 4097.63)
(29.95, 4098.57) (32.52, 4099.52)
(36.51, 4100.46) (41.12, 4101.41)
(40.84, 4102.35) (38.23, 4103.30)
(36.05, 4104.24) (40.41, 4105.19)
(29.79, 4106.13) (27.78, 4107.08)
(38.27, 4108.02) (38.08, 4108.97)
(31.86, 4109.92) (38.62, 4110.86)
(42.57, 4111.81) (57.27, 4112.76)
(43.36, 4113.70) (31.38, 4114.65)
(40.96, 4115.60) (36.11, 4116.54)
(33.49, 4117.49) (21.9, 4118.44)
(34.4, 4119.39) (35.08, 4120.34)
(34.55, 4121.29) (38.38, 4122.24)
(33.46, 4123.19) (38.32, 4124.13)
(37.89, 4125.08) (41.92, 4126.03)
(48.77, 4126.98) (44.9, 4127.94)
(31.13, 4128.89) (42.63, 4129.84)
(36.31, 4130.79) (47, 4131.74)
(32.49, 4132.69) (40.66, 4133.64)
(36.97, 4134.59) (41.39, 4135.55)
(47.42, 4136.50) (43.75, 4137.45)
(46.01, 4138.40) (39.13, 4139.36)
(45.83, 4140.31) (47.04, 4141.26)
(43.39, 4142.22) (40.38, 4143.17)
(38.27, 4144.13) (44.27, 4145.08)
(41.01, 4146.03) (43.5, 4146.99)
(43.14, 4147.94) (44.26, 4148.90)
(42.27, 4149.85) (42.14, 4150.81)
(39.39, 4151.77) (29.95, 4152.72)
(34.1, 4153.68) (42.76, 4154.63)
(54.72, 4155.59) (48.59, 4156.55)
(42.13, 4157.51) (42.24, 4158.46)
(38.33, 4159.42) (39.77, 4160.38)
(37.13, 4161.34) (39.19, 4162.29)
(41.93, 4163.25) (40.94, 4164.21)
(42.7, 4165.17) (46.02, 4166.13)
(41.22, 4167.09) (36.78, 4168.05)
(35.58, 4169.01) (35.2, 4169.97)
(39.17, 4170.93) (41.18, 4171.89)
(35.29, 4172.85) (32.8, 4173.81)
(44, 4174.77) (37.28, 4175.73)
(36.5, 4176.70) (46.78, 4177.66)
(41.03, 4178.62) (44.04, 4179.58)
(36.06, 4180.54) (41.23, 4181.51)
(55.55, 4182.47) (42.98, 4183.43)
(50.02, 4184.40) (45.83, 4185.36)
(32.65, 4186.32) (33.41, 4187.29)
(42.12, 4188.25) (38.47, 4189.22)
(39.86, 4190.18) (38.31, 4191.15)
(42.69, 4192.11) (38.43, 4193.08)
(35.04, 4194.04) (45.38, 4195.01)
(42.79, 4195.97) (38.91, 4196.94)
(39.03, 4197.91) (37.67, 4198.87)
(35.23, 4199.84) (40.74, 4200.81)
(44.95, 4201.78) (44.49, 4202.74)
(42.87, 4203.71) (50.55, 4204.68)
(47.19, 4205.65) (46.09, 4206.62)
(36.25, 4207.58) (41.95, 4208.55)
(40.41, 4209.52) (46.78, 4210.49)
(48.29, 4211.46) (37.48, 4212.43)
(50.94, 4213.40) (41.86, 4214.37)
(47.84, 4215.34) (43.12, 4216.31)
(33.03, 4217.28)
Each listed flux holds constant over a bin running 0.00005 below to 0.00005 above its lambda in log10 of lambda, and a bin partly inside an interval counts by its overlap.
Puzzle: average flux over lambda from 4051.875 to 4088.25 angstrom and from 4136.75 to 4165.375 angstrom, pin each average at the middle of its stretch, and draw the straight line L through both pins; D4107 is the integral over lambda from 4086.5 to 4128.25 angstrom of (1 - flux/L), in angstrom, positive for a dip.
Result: 4.6 angstrom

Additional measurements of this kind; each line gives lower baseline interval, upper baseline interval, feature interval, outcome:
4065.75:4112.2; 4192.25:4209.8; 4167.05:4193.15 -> 0.6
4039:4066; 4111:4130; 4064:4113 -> 1.3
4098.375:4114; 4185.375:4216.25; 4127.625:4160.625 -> -1.9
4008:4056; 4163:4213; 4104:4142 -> 2.3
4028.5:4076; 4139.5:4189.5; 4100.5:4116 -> 1.3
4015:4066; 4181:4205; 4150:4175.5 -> 1.0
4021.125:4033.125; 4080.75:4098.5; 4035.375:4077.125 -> -2.8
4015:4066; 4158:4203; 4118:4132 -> 1.2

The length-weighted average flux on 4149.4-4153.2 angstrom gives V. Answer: 38.4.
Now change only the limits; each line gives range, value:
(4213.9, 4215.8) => 44.8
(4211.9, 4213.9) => 44.3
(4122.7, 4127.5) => 40.1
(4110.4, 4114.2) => 45.4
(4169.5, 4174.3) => 36.8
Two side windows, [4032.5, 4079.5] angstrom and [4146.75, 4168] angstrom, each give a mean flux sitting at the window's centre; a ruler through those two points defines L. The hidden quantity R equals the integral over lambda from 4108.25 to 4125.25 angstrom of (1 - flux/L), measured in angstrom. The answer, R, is 2.0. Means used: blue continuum 42.9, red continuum 41.5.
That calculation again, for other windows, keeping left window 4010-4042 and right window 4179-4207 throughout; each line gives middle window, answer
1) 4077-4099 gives 1.57 angstrom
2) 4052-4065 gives -0.28 angstrom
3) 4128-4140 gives 0.24 angstrom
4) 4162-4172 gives 0.41 angstrom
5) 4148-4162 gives 0.10 angstrom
